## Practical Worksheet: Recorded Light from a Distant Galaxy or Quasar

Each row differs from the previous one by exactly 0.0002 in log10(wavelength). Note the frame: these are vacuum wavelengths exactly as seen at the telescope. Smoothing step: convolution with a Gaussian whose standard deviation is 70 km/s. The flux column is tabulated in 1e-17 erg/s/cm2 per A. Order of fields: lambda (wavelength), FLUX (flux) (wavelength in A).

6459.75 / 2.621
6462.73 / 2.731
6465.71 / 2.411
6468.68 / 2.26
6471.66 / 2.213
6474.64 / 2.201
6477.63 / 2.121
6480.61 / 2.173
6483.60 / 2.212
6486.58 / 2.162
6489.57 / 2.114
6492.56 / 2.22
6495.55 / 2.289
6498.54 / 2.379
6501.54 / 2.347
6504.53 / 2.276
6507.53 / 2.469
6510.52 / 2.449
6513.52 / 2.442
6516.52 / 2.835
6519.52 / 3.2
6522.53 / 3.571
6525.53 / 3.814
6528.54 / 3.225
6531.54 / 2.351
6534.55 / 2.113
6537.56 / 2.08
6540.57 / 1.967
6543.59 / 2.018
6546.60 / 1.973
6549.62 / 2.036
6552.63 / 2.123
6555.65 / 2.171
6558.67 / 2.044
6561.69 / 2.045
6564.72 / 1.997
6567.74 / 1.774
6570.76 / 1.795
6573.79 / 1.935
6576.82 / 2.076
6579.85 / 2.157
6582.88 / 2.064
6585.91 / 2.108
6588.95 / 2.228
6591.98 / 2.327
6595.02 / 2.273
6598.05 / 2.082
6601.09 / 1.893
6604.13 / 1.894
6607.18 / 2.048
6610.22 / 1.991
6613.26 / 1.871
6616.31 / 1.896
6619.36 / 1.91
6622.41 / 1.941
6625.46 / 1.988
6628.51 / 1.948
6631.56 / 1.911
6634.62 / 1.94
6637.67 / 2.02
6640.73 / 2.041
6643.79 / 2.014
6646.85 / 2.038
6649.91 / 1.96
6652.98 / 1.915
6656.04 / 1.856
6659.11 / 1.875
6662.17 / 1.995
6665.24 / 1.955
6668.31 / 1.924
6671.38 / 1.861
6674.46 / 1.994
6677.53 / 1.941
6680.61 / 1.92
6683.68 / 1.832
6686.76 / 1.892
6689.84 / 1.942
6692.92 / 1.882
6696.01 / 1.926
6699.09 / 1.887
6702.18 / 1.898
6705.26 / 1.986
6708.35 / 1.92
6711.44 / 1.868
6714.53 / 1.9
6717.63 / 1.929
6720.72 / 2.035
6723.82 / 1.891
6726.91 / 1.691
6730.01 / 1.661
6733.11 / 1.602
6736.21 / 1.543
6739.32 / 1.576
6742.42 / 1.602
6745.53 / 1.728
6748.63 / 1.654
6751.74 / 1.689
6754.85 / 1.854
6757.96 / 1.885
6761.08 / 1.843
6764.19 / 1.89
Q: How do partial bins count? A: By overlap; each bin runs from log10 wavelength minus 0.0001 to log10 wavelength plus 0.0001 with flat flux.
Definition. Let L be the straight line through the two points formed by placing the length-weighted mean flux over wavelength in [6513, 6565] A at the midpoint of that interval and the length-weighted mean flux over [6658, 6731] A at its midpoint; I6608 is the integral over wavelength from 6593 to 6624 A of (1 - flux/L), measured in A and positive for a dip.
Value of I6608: 3.1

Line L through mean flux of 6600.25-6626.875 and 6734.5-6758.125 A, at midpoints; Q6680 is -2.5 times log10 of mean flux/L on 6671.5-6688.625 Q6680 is -0.06 mag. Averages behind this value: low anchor 1.94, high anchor 1.68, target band 1.91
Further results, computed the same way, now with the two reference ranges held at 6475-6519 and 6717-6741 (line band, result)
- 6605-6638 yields 0.04 mag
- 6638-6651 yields -0.03 mag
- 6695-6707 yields -0.07 mag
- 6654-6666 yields 0.00 mag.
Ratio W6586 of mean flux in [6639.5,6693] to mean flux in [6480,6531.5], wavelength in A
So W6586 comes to 0.7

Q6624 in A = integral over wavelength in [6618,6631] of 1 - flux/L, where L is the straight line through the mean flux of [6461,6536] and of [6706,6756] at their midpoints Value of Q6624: 0.97 A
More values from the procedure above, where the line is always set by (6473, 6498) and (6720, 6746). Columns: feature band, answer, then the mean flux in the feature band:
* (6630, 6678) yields -2.6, 1.95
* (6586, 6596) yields -1.4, 2.25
